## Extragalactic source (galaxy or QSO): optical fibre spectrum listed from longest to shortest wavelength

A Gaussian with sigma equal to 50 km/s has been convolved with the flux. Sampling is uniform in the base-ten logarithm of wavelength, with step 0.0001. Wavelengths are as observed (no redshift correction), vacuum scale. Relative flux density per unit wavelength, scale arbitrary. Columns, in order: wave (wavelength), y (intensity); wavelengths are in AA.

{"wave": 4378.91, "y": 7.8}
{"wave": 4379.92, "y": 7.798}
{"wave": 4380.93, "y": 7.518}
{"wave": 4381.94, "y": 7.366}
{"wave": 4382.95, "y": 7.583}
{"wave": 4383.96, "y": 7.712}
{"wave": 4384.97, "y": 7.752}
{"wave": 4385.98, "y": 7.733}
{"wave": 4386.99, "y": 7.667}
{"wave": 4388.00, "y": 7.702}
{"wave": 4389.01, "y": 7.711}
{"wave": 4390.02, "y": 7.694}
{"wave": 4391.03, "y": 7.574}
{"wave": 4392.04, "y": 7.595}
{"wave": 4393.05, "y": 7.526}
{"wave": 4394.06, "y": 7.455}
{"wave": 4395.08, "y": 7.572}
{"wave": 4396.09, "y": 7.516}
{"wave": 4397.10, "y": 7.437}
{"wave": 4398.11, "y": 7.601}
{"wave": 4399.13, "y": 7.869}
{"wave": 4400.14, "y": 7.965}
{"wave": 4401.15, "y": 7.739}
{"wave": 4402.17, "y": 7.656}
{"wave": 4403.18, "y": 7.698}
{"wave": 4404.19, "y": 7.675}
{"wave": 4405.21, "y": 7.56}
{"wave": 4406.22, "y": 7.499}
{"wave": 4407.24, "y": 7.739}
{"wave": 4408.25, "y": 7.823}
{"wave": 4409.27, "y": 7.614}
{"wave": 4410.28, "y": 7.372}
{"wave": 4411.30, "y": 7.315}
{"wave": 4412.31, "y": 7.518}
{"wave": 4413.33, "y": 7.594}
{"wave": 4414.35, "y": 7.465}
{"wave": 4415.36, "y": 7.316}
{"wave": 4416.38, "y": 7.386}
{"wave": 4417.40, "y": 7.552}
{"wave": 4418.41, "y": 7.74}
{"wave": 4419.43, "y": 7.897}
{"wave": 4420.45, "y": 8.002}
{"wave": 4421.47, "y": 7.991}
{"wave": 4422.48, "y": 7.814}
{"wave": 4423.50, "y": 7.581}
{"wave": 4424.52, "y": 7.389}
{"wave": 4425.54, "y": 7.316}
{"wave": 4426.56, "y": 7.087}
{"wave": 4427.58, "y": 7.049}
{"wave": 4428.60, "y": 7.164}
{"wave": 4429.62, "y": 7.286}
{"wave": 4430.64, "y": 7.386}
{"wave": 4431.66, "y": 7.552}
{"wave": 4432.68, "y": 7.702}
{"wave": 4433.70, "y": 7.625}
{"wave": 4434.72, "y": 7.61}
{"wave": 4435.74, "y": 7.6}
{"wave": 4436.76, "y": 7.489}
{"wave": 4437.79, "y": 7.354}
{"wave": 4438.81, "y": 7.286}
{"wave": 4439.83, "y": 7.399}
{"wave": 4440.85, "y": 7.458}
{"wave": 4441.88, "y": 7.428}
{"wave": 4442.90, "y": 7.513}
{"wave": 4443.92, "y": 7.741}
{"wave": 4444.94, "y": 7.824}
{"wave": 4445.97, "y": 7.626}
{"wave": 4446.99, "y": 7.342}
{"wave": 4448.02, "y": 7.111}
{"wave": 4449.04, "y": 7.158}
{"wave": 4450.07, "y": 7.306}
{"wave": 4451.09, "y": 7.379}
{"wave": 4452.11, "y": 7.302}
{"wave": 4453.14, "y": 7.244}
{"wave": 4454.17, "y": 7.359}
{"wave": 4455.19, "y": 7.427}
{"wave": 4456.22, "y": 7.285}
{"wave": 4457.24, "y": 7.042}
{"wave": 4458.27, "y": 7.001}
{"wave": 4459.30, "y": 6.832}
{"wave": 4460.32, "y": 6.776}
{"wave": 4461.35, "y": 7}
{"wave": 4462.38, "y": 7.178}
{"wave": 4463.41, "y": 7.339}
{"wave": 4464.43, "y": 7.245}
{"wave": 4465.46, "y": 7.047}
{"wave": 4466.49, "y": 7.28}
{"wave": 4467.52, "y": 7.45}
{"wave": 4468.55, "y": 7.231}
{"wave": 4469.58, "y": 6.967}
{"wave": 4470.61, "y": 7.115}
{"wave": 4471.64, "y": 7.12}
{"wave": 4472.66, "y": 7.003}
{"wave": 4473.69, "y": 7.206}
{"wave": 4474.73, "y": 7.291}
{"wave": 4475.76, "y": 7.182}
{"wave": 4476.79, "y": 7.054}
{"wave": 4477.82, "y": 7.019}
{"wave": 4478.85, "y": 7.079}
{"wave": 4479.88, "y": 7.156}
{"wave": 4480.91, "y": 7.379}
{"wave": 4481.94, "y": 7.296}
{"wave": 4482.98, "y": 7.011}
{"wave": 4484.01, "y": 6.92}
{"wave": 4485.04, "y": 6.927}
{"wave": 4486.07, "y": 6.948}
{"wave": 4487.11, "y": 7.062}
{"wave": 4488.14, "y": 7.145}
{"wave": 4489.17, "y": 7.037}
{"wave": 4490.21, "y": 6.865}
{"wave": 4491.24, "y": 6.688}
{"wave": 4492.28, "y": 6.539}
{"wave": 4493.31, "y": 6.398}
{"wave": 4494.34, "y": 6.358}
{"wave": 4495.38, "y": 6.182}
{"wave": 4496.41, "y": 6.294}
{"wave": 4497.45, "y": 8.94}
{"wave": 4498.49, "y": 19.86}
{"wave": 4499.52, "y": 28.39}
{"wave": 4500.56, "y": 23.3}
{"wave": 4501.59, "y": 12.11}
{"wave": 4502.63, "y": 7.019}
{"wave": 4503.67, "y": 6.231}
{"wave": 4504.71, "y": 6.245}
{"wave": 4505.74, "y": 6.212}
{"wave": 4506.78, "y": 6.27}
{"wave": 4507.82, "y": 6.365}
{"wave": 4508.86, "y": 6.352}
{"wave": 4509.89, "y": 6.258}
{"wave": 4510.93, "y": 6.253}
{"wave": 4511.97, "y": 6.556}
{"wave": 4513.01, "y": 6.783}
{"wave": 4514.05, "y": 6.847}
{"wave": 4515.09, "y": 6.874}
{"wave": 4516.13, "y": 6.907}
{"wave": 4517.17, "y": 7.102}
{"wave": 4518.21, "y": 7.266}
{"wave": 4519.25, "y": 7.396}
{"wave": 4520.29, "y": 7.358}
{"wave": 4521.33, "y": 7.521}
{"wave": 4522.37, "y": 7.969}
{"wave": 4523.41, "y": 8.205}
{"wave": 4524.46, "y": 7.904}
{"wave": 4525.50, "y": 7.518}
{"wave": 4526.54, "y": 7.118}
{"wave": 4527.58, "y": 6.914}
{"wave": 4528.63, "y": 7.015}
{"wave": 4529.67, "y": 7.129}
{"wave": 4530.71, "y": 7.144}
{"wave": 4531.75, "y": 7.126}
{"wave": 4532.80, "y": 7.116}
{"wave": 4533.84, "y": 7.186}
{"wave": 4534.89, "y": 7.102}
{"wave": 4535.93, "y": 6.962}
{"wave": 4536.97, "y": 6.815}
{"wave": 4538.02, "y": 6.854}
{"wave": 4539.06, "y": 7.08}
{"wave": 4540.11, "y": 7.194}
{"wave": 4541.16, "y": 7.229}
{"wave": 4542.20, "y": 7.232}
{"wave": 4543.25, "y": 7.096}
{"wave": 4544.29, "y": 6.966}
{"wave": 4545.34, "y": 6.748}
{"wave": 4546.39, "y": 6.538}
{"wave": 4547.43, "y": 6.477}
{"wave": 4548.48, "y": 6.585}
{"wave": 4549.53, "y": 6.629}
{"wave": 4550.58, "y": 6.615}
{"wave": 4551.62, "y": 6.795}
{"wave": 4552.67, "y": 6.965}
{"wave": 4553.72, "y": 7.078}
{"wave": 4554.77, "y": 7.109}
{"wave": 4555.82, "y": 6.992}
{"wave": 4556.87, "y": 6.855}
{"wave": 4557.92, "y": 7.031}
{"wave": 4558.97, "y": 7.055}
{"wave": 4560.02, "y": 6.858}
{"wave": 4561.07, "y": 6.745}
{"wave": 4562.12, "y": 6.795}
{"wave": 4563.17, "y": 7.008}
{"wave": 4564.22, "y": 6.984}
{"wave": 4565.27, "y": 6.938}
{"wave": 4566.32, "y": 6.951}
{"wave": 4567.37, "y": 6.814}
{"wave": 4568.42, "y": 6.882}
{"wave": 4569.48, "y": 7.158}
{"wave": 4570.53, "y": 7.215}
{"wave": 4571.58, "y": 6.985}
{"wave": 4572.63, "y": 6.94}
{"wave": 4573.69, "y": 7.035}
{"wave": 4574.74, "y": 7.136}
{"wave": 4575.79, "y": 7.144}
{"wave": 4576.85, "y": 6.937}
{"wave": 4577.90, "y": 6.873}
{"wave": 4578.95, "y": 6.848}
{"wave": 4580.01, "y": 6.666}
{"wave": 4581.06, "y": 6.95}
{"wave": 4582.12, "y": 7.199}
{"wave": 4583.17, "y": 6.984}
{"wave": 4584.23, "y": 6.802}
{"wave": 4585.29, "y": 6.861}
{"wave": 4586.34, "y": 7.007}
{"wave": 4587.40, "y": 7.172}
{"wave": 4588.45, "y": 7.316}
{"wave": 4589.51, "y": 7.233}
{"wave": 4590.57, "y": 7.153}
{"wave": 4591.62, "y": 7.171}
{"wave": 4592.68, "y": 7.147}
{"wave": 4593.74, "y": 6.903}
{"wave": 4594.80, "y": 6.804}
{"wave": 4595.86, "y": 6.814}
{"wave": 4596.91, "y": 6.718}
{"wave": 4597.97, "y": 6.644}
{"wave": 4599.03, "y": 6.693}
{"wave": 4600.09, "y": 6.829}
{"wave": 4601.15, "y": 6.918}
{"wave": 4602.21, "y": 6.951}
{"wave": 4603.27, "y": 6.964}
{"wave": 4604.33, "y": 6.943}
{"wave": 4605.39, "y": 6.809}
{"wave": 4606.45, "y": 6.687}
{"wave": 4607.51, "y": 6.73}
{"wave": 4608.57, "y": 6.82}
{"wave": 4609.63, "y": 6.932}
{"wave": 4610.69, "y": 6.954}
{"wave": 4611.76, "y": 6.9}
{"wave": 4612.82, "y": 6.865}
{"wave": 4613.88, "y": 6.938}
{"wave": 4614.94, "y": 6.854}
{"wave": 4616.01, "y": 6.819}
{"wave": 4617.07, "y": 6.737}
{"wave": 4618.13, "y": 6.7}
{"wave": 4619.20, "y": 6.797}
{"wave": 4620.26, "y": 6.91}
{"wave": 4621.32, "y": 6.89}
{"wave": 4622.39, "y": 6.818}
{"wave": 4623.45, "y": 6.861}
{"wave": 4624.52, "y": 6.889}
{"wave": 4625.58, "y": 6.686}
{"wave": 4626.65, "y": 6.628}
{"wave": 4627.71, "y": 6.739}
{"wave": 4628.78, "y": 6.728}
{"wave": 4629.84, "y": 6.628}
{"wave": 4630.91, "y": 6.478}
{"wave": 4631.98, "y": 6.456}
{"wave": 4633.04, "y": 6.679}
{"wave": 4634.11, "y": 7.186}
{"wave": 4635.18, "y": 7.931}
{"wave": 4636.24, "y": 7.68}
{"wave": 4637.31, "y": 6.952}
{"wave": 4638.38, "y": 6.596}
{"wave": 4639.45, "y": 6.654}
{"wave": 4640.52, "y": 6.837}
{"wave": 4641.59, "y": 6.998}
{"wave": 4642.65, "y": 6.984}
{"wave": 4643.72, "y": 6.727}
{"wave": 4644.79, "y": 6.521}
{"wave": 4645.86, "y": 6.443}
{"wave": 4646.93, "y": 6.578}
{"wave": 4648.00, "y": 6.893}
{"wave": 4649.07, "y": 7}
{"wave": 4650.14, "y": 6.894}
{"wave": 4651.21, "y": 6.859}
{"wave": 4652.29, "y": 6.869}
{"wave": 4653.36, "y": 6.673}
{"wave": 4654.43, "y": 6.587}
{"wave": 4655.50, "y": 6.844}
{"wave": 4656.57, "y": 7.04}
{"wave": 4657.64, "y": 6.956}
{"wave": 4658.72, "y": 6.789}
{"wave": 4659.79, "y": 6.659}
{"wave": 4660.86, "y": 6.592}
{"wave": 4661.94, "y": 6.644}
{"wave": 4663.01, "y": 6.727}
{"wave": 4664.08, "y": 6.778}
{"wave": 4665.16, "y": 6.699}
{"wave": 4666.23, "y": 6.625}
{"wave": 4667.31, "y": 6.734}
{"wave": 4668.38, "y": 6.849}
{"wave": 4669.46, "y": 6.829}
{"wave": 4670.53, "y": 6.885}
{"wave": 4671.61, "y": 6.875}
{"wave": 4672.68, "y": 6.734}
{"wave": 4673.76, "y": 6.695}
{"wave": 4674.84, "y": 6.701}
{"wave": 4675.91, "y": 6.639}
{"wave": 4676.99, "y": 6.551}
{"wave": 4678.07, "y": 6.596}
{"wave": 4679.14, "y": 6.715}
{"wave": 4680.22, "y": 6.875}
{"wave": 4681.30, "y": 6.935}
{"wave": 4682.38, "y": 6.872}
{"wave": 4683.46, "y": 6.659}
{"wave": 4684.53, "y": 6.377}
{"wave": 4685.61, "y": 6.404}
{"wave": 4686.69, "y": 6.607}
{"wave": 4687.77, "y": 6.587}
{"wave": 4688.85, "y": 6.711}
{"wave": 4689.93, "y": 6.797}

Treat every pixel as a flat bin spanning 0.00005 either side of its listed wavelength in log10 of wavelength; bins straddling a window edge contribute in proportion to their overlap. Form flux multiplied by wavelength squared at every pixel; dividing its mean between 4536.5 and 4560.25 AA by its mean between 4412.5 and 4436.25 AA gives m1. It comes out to 0.97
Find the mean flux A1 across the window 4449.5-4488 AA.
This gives 7.15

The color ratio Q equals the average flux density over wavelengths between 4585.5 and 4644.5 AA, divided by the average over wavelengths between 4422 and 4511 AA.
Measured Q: 0.89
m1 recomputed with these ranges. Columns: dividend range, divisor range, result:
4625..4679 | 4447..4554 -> 0.96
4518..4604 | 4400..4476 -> 1.00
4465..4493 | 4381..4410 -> 0.96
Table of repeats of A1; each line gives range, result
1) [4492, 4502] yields 12.6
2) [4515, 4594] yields 7.05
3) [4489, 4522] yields 8.54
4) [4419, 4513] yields 7.75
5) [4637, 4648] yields 6.73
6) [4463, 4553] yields 7.63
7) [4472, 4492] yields 7.06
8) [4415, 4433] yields 7.51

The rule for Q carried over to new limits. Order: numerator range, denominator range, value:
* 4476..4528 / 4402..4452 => 1.07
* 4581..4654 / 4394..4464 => 0.92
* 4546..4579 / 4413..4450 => 0.92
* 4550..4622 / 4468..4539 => 0.89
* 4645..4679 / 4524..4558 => 0.96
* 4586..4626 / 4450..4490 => 0.97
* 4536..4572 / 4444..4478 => 0.96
